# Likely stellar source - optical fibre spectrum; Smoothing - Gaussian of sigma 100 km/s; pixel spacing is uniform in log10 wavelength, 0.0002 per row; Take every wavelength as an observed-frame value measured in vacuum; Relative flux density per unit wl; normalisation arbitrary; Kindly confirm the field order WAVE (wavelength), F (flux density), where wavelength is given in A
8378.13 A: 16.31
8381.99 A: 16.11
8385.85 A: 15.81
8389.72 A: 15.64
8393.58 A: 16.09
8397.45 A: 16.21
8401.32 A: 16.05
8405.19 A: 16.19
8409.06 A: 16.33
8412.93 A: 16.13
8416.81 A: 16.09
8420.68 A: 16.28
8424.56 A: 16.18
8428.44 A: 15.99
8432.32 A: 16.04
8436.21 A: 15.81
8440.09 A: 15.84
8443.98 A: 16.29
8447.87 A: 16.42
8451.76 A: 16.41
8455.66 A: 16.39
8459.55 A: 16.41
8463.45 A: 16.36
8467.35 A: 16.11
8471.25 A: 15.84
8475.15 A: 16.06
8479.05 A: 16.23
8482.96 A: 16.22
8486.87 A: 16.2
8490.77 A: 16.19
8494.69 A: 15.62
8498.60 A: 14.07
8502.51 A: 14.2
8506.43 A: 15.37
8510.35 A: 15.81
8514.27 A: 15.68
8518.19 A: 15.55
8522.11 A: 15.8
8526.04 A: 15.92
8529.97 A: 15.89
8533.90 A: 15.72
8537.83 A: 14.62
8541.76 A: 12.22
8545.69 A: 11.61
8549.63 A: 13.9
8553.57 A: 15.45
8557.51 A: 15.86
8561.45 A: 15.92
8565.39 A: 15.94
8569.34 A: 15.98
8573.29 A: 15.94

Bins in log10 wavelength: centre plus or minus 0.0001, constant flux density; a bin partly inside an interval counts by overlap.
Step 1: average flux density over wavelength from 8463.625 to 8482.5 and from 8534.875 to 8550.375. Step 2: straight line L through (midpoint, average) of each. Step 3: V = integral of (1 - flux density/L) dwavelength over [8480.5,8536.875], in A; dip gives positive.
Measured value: -3.8 A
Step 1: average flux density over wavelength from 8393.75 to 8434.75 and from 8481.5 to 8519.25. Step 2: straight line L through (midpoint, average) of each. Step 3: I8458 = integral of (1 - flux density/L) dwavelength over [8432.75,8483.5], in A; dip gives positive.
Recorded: -1.2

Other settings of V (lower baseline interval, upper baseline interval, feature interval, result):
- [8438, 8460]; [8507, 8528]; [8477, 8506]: 0.8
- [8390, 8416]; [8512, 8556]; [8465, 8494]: -1.4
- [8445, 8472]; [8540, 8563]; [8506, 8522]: -0.7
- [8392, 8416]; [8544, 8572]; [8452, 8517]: -1.0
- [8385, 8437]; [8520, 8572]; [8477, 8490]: -0.6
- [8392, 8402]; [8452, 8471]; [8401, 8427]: 0.0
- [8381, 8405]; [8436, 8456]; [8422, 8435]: 0.1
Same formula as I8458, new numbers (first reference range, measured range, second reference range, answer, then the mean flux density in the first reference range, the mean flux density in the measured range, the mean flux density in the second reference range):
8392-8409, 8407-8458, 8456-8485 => -0.01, 16.2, 16.2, 16.2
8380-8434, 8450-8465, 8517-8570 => -0.68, 16.1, 16.4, 15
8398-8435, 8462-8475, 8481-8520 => -0.29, 16.1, 16.1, 15.5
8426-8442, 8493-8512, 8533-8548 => -0.92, 15.9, 15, 13.4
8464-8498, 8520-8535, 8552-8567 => 0.04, 16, 15.8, 15.8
